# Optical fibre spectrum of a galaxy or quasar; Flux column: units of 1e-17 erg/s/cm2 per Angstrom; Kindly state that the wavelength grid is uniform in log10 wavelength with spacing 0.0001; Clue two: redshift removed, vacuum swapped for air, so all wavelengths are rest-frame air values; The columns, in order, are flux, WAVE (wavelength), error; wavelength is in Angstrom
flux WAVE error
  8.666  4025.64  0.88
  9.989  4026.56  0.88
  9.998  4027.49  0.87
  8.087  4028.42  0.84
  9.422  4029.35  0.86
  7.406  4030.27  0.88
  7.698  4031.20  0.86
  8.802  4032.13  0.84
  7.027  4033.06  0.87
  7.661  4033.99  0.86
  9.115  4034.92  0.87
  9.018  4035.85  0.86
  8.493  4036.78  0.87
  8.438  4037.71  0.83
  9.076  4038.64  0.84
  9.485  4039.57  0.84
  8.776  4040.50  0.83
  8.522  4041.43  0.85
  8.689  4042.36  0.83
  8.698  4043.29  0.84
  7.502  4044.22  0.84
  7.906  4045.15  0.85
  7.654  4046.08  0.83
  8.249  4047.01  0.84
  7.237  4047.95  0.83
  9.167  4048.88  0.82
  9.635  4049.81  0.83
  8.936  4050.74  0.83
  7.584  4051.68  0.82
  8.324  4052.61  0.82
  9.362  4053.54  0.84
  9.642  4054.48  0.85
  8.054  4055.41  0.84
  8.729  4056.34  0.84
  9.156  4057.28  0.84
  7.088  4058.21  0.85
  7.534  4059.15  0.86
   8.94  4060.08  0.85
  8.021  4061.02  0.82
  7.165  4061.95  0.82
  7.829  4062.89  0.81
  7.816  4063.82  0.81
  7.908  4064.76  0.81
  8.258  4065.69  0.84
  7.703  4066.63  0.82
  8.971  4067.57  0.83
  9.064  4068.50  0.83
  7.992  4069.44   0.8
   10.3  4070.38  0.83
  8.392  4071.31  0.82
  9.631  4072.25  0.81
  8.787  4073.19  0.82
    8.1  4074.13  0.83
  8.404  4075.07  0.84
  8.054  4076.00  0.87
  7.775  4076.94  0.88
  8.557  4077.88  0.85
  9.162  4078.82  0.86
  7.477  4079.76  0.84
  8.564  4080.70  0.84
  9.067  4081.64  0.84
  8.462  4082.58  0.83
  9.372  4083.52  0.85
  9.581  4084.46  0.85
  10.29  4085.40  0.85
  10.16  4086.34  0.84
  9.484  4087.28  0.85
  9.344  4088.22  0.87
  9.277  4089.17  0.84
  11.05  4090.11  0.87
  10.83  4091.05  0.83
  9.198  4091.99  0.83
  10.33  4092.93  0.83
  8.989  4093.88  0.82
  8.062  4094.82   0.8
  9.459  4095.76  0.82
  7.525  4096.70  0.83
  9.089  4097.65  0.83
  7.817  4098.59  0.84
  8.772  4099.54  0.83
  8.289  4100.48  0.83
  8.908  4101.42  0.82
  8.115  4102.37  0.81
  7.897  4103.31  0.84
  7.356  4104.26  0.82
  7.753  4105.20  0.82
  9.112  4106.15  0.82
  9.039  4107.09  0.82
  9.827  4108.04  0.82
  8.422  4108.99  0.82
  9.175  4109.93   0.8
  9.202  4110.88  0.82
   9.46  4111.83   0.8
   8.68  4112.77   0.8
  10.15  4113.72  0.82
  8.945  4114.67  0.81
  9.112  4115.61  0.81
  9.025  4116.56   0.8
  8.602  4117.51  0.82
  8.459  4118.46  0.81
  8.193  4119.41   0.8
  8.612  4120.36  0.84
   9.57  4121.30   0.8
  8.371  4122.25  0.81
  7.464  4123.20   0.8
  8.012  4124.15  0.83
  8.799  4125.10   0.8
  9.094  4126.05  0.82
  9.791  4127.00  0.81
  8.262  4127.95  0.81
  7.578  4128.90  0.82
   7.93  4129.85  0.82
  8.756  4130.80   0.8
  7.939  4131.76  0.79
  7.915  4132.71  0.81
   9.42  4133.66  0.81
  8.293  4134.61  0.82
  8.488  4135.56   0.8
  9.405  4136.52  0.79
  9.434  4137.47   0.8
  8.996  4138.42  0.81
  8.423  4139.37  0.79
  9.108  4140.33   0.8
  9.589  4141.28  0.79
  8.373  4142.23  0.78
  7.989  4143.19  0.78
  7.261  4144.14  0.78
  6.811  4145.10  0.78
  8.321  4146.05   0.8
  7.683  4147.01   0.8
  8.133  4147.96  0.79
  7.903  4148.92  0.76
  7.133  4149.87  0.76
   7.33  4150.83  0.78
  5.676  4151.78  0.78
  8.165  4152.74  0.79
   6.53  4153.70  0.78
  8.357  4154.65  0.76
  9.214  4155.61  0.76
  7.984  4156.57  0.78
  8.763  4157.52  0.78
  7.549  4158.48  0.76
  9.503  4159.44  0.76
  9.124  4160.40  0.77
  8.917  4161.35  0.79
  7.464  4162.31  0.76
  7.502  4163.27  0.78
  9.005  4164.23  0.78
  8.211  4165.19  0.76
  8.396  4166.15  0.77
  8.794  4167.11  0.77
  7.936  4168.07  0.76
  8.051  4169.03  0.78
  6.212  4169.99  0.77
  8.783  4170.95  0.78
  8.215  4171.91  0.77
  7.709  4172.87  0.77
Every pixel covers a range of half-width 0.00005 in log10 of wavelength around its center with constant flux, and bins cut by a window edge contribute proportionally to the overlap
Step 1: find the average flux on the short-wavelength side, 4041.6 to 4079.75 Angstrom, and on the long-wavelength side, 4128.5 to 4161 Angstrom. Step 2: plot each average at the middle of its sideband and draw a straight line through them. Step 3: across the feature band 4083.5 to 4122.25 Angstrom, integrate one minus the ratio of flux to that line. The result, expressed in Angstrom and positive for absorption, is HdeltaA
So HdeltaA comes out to -3.4 Angstrom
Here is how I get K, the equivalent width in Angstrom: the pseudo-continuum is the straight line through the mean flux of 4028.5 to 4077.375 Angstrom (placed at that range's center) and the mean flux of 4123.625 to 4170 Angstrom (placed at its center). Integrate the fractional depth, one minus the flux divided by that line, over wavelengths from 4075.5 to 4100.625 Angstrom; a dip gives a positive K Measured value -2.1 Angstrom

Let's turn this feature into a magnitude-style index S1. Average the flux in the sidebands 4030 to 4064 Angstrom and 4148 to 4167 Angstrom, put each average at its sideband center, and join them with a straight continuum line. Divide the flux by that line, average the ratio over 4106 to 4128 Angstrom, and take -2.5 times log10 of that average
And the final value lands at -0.094 mag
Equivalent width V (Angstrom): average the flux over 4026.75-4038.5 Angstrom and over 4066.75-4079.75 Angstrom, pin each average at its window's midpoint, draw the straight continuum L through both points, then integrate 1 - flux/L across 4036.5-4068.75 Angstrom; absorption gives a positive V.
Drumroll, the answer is 0.6 Angstrom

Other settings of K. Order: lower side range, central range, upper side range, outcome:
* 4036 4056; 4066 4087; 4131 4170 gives -0.9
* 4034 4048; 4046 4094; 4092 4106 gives -1.5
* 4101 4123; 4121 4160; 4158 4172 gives 1.0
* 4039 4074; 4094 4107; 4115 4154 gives 0.0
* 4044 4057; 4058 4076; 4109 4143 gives 0.4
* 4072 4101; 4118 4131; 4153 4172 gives 0.2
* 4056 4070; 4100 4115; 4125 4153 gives -1.0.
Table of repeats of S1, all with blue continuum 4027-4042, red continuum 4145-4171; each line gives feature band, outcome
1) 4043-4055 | 0.01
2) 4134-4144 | -0.09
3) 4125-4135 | -0.05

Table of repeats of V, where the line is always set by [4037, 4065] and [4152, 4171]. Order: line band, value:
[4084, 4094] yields -1.9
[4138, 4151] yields 0.2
